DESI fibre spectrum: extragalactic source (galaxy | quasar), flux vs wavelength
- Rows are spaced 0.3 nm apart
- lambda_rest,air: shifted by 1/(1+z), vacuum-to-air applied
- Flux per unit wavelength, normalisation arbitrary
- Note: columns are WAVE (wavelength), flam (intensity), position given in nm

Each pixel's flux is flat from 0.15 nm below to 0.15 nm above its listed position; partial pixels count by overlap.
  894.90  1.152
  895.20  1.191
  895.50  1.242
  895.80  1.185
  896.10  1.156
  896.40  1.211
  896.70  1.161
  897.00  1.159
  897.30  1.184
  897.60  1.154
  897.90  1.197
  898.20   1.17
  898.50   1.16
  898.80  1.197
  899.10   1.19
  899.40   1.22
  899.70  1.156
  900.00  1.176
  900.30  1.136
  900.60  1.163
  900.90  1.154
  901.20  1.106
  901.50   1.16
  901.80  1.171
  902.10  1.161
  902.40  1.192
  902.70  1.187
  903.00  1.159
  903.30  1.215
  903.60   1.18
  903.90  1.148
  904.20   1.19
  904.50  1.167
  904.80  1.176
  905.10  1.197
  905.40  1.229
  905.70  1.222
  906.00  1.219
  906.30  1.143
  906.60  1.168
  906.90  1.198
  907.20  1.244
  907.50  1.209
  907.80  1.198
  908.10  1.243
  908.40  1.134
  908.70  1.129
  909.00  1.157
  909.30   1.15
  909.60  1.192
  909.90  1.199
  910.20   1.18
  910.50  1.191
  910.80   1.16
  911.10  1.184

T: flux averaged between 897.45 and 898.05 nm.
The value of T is 1.18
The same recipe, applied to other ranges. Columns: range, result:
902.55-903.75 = 1.19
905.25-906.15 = 1.22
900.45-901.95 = 1.15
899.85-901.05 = 1.16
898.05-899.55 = 1.19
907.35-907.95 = 1.2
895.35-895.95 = 1.21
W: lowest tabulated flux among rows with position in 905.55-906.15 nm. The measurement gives 1.219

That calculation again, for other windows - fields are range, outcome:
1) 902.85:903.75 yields 1.159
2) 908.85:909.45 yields 1.15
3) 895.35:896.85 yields 1.156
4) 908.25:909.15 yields 1.129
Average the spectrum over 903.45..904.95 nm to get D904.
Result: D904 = 1.17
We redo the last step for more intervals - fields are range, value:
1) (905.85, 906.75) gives 1.18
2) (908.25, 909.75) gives 1.15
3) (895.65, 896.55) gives 1.18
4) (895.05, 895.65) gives 1.22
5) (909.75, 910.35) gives 1.19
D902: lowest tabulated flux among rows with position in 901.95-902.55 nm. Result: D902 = 1.161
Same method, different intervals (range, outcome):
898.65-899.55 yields 1.19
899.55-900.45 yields 1.136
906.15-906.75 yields 1.143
